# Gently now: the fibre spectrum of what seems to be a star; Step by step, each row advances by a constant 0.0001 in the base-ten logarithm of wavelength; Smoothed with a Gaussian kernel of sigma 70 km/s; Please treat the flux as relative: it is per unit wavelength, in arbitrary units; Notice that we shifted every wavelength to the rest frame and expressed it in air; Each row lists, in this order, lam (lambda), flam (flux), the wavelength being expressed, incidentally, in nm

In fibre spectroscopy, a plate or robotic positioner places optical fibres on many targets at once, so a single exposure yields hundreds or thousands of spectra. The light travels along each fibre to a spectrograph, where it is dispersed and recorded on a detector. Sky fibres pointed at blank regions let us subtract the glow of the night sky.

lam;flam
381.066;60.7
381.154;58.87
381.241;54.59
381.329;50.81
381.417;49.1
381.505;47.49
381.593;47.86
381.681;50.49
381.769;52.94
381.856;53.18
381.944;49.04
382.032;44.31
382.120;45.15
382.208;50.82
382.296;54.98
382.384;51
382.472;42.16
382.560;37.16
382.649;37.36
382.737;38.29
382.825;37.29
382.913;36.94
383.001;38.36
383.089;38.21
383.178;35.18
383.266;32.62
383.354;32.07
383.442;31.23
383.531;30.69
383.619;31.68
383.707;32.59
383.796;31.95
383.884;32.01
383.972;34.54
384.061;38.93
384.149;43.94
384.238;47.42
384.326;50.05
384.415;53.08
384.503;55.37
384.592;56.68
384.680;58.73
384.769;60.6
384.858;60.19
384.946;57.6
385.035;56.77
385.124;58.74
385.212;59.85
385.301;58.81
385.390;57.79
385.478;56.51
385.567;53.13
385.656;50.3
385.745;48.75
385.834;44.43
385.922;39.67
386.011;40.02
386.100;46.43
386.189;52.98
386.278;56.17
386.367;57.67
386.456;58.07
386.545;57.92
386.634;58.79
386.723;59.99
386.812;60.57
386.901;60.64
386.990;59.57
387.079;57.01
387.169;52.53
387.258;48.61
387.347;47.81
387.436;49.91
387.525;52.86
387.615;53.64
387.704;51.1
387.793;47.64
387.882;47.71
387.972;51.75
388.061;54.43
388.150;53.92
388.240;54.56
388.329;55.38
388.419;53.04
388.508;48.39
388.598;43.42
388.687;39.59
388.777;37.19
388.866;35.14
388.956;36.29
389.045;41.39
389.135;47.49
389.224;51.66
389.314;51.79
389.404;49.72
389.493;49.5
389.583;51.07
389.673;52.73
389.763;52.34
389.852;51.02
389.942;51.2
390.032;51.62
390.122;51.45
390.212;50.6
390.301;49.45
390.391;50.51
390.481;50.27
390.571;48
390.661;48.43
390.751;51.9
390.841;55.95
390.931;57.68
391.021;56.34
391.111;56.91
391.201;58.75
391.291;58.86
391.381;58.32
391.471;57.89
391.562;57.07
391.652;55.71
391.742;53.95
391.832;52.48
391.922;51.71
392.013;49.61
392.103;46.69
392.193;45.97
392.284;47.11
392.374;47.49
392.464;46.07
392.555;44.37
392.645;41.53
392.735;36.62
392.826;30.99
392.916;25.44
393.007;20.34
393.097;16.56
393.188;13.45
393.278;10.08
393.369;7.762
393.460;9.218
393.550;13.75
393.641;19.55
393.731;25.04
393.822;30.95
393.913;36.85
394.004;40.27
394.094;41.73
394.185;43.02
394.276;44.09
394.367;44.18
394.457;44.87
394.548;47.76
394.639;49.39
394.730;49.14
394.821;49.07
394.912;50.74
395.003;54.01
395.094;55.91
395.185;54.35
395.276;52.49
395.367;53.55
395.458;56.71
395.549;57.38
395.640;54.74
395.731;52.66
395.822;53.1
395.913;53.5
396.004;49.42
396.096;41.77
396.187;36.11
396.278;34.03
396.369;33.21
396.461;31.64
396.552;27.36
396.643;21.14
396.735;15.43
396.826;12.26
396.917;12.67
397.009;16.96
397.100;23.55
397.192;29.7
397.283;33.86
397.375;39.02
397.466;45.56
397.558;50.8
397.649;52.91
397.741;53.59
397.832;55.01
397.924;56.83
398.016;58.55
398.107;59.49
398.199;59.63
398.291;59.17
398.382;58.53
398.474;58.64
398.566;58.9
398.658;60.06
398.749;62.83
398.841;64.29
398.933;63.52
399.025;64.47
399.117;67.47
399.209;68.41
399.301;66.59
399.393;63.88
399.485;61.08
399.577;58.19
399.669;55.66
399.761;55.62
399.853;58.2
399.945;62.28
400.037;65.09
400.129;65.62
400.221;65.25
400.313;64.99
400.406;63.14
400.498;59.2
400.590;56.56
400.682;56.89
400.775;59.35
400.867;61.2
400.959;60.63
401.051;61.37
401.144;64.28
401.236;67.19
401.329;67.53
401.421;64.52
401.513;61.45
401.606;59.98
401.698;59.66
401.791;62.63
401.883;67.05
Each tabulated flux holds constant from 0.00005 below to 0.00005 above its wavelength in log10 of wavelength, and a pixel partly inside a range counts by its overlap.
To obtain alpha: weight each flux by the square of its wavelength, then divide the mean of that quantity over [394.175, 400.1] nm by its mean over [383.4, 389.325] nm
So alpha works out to 1.05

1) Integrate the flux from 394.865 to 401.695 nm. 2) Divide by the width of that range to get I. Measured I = 52.7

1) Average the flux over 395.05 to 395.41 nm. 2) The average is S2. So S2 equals 54.1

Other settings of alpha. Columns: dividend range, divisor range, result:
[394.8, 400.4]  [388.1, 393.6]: 1.17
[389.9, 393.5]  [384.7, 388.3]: 0.84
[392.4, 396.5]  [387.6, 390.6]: 0.82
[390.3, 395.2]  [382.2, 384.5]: 1.14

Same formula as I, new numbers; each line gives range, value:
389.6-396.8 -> 43.6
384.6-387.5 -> 54.6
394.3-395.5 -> 50.8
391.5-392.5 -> 50.5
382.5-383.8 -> 34.9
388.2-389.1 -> 44.4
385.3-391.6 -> 51.6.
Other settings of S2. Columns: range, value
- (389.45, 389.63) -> 50.2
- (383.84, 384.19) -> 37.3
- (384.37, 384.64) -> 55.1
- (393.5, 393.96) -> 25.1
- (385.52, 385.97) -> 47.2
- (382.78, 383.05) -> 37.6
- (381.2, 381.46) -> 51.4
